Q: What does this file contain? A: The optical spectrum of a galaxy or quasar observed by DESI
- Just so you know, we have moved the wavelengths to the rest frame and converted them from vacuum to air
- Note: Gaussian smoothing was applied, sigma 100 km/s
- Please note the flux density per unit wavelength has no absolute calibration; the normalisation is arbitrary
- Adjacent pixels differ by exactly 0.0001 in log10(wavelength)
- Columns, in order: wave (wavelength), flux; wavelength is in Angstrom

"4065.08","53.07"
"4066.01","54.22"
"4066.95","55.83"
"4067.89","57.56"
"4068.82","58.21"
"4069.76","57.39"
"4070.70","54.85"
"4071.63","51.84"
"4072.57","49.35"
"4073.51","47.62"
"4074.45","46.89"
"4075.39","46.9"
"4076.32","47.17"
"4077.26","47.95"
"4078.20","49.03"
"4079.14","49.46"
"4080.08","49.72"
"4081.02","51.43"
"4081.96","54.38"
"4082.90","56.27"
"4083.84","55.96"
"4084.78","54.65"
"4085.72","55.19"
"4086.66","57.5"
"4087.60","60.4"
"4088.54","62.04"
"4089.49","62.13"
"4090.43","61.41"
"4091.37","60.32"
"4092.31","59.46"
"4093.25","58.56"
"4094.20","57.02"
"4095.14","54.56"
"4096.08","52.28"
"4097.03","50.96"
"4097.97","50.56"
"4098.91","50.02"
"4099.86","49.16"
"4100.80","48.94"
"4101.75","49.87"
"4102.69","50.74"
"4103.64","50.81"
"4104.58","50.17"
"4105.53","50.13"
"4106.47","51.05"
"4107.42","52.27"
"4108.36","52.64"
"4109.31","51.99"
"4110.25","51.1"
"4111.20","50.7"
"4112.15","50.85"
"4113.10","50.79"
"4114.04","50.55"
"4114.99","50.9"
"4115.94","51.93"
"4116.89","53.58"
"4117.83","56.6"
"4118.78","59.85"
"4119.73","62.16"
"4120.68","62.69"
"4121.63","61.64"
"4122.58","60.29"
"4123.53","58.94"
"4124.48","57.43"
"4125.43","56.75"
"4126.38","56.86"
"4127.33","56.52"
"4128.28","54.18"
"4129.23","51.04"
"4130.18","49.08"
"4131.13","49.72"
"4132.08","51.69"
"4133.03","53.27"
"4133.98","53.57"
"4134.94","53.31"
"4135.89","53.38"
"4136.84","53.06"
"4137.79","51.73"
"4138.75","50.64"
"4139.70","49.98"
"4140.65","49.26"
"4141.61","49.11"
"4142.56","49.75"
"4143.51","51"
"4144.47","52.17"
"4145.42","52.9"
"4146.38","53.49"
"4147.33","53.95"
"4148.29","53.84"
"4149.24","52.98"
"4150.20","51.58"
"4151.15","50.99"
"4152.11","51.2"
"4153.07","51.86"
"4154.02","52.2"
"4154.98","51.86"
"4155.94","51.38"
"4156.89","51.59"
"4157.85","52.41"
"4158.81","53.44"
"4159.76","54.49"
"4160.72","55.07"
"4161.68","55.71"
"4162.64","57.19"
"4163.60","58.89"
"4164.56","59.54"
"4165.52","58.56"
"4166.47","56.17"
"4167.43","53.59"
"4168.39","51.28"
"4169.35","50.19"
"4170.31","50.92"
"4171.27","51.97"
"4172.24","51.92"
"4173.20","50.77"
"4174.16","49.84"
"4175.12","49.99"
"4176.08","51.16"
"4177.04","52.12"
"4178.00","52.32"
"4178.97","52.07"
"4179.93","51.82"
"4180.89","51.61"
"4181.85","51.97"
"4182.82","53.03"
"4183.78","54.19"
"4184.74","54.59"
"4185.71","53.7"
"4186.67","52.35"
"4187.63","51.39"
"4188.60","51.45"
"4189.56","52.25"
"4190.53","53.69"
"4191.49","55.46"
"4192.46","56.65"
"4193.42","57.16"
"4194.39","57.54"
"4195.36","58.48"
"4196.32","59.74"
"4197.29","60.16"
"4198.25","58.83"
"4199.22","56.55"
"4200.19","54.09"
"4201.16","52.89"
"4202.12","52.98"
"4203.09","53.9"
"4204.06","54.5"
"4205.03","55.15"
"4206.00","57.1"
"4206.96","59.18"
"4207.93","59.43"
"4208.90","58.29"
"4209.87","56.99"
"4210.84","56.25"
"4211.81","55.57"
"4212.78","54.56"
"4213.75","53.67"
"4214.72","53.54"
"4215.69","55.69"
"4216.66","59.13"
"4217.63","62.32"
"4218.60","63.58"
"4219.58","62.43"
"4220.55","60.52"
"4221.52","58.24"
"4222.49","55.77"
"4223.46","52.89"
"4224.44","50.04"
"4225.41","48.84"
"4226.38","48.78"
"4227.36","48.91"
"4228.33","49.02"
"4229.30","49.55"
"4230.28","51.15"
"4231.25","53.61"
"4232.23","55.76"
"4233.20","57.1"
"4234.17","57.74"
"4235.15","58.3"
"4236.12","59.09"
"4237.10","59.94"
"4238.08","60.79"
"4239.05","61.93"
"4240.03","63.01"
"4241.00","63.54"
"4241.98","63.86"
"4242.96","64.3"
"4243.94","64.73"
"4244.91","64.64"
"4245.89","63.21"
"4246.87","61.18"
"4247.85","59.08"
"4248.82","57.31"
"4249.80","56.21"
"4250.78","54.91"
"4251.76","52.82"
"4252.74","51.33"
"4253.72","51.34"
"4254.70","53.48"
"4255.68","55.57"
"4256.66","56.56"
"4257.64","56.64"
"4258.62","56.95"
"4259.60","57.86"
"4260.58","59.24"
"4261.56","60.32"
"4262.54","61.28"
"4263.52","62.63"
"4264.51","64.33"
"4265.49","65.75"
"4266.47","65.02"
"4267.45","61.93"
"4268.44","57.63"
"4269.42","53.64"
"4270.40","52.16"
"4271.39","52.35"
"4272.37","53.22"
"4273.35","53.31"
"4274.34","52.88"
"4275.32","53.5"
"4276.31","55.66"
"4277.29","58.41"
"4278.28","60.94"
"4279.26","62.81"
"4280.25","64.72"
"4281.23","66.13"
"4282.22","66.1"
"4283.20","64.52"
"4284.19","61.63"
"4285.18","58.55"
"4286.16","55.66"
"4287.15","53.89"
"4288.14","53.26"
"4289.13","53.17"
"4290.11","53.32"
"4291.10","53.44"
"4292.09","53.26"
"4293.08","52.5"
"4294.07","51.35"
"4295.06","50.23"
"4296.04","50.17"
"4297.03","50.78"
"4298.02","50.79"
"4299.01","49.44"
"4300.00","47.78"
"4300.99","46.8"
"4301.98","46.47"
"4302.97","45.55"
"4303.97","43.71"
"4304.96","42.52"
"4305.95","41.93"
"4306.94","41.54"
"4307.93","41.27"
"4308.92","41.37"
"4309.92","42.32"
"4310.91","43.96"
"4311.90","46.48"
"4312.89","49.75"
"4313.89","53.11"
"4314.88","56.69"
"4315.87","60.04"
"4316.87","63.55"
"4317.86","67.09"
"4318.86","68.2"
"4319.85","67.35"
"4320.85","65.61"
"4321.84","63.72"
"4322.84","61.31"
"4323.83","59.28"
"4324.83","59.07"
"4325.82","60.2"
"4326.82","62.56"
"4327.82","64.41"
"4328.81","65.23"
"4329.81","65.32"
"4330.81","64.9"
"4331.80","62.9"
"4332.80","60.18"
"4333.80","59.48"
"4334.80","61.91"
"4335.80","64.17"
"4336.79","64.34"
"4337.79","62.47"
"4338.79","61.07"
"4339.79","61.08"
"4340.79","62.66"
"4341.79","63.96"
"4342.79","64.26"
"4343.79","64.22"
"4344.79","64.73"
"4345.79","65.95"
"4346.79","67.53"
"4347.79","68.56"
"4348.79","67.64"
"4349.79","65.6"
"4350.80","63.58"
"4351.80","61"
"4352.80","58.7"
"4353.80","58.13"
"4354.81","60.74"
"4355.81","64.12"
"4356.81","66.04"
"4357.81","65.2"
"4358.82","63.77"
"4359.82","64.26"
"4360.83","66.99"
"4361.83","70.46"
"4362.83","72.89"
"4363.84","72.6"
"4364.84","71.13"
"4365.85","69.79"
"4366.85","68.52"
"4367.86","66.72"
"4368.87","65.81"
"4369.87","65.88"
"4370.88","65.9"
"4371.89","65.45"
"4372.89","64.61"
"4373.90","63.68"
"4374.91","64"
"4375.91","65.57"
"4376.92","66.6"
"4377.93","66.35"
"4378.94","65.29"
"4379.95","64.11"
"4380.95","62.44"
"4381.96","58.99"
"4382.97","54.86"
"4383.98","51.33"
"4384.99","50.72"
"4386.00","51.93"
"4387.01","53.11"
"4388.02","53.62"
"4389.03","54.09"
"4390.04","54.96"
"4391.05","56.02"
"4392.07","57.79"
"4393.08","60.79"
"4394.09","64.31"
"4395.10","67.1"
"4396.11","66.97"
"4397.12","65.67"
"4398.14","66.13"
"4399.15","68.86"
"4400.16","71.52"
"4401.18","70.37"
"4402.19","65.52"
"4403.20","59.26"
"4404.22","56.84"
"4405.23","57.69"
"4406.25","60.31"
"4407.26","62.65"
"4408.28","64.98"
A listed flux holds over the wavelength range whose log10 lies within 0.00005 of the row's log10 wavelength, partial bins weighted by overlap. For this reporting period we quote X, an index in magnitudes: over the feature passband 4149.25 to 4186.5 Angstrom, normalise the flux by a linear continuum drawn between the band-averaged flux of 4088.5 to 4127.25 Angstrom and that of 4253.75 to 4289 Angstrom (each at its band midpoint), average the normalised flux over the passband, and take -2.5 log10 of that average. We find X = 0.06 mag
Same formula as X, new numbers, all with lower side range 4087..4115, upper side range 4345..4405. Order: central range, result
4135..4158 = 0.07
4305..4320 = 0.18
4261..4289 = 0.02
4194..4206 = 0.02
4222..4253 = 0.03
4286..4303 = 0.18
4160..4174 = 0.03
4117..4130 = -0.07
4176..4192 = 0.08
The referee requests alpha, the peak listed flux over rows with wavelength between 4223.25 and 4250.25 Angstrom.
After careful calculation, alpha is 64.73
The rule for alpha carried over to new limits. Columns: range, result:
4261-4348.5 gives 68.56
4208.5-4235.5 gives 63.58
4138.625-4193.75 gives 59.54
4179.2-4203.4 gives 60.16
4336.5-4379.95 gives 72.89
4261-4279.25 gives 65.75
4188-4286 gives 66.13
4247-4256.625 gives 59.08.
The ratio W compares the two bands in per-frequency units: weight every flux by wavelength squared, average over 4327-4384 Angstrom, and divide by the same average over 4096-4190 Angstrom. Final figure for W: 1.3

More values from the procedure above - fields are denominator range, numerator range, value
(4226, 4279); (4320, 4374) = 1.17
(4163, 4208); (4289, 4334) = 1.06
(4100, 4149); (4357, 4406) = 1.34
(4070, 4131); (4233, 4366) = 1.20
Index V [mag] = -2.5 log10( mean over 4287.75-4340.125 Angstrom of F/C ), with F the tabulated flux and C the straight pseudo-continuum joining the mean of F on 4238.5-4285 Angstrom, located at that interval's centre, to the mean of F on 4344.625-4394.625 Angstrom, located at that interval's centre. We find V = 0.109 mag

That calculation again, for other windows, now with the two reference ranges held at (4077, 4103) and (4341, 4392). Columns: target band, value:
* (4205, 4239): 0.047 mag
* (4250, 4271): 0.040 mag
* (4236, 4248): -0.057 mag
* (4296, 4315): 0.303 mag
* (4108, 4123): 0.006 mag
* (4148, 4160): 0.083 mag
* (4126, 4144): 0.078 mag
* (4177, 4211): 0.051 mag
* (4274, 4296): 0.066 mag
